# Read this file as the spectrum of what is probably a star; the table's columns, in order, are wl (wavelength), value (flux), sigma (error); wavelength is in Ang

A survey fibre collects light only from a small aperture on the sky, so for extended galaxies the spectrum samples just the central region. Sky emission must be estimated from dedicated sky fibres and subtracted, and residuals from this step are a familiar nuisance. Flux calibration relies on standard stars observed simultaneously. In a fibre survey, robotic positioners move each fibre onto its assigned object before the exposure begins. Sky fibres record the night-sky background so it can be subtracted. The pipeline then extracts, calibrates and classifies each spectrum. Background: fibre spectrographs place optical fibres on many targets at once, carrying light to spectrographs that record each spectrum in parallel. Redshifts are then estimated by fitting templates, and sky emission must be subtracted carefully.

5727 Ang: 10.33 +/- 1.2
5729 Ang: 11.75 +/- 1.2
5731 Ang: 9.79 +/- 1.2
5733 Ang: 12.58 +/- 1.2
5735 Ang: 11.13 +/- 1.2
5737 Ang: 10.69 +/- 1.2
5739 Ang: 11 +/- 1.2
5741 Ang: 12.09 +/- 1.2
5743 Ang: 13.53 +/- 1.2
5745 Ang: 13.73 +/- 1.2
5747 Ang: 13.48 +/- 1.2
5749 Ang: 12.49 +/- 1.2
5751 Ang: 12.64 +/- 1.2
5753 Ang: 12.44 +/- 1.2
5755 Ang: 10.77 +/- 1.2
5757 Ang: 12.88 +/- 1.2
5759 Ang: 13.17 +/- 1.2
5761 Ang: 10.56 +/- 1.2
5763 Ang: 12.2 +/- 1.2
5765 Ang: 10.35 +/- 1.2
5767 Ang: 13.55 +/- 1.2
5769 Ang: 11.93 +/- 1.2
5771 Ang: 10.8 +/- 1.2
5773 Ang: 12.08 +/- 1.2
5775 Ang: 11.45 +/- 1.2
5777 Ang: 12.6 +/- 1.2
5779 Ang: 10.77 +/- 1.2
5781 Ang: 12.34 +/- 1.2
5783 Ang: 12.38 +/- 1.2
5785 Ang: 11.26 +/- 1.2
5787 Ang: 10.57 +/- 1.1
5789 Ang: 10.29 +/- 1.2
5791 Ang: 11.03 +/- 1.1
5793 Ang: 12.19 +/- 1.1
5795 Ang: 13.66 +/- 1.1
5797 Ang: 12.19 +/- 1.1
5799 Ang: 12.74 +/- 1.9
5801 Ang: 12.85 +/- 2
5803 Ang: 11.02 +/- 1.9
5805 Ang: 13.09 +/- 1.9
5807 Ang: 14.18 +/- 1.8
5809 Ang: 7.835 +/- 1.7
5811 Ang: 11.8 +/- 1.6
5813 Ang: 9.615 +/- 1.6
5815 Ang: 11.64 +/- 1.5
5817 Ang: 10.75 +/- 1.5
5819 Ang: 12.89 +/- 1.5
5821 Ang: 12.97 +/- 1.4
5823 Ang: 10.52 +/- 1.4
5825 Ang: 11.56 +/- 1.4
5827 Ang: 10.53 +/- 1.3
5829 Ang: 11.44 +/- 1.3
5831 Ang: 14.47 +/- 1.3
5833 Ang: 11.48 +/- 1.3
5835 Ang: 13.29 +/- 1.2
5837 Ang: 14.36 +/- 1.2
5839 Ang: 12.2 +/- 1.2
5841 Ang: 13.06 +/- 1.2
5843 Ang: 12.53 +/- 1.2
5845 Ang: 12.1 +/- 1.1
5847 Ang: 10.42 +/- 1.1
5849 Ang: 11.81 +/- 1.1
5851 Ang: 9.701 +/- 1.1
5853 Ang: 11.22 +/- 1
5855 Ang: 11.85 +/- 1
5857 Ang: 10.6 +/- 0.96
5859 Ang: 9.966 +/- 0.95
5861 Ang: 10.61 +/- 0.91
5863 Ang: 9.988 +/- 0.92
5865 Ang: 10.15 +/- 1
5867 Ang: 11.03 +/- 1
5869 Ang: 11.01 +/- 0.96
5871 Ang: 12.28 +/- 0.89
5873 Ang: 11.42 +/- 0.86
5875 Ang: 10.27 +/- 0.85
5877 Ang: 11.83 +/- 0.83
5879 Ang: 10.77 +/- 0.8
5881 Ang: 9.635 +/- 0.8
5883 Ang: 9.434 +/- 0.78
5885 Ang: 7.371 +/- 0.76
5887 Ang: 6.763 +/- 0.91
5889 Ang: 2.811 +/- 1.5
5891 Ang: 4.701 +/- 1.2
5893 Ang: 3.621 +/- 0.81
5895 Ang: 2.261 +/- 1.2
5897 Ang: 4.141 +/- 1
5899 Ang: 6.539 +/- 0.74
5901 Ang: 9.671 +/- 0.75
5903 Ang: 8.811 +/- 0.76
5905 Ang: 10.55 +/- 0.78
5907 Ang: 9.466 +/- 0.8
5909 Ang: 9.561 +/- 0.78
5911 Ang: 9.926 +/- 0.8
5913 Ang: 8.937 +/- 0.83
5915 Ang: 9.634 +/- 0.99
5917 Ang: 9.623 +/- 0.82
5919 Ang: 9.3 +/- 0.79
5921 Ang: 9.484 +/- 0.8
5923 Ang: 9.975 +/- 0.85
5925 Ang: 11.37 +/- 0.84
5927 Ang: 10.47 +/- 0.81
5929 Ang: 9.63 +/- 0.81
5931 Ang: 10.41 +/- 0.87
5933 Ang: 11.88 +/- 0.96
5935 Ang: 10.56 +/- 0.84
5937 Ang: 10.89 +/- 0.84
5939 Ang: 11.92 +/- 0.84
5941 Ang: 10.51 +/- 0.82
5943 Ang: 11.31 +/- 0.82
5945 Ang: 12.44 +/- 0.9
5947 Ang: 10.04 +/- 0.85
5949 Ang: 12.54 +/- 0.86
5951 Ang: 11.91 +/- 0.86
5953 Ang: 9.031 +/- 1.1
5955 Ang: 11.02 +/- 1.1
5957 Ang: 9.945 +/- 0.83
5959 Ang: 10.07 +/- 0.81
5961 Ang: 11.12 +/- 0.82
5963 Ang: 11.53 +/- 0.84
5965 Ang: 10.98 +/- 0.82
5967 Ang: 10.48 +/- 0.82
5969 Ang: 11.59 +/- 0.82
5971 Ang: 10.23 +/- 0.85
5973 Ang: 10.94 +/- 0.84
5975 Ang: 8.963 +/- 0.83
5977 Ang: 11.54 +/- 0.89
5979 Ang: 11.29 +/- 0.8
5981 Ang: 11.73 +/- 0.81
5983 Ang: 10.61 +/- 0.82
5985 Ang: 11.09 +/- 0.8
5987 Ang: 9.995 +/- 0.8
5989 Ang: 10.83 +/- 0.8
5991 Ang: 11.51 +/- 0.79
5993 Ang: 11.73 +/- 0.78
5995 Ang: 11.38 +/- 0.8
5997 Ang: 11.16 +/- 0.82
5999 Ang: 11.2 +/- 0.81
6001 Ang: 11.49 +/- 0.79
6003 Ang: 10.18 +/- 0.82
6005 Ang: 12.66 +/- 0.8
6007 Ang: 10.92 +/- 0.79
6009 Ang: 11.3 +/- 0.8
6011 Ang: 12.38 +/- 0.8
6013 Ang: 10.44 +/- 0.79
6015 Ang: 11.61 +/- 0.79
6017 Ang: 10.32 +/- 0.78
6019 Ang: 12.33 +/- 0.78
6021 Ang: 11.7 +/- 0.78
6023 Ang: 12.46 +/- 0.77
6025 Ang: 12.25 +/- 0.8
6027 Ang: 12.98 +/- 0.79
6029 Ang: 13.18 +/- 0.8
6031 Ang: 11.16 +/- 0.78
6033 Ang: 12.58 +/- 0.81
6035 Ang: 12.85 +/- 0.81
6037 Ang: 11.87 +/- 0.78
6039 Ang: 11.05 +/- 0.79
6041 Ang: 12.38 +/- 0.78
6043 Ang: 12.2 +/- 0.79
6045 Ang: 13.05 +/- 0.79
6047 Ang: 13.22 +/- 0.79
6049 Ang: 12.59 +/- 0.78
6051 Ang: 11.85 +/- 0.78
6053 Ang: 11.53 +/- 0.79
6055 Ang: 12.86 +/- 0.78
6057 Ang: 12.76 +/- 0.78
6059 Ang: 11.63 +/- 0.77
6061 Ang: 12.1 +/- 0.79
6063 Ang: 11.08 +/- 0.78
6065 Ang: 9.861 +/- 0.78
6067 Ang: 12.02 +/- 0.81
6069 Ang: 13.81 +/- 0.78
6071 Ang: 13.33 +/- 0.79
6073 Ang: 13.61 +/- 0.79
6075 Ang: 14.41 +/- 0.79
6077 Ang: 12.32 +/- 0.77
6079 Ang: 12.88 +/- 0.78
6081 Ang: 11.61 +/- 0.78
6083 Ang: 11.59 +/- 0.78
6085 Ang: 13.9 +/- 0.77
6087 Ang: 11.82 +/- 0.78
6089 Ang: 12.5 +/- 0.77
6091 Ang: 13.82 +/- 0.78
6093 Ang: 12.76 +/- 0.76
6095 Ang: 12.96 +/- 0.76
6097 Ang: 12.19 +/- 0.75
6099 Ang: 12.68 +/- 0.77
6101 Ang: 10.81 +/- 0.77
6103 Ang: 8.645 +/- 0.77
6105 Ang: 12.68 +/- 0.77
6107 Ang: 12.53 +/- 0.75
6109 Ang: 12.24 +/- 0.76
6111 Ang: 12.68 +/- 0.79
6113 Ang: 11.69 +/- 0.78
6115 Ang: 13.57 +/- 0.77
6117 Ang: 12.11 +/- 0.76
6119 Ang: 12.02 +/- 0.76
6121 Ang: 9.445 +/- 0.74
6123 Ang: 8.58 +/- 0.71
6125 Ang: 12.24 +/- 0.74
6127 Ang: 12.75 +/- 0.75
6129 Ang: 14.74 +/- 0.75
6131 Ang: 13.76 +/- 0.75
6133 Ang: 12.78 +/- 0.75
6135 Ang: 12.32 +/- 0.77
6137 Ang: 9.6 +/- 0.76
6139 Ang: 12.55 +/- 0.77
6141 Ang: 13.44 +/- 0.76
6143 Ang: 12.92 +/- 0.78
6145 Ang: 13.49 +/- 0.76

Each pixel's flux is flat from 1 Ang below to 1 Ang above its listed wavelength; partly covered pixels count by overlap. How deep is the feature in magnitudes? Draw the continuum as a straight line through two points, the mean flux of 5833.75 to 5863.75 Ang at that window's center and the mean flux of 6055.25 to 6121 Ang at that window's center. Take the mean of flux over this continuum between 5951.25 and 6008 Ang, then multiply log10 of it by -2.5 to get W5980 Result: 0.10 mag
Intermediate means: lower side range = 11.6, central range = 10.9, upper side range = 12.3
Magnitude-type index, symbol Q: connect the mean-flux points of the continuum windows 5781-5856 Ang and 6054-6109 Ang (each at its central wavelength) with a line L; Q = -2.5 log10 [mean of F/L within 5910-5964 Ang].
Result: 0.14 mag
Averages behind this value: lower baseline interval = 11.8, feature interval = 10.6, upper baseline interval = 12.3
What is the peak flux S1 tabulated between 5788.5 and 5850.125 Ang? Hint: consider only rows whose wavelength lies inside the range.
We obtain 14.47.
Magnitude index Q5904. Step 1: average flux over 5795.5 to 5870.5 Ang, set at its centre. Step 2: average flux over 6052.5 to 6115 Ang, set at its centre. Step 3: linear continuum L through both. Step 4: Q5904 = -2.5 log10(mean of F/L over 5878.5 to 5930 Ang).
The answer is 0.39 mag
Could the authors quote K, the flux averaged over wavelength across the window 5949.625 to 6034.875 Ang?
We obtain 11.3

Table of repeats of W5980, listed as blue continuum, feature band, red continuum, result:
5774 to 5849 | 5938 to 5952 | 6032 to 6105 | 0.054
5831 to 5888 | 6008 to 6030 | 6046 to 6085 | 0.018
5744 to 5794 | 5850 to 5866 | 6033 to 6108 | 0.147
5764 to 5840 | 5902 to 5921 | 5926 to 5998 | 0.177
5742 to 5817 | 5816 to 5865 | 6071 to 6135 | 0.033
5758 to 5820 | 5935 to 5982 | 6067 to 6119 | 0.114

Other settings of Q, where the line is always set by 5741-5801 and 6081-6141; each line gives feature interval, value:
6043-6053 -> -0.03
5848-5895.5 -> 0.29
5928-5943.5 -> 0.12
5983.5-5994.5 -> 0.10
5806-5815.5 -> 0.10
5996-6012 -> 0.07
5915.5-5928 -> 0.21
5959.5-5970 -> 0.10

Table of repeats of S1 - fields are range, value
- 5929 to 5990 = 12.54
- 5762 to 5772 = 13.55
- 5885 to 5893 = 7.371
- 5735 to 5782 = 13.73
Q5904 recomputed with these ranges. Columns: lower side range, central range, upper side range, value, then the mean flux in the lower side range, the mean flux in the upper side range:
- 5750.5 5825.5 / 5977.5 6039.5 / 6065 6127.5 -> 0.05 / 11.8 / 12.2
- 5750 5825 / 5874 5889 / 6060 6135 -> 0.31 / 11.8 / 12.3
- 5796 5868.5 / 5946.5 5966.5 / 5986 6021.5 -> 0.05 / 11.6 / 11.3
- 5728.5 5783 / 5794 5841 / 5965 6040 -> -0.02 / 12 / 11.4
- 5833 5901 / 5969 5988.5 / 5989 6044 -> 0.05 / 9.72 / 11.7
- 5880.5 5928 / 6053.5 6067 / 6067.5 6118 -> 0.00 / 8.07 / 12.5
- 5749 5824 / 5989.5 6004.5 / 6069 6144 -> 0.08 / 11.8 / 12.4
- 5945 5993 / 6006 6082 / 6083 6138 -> -0.06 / 10.9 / 12.1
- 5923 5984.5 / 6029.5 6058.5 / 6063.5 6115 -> -0.04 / 10.9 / 12.4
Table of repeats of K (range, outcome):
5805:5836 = 11.7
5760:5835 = 11.7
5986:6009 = 11.2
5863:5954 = 9.47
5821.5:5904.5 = 9.98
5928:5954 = 11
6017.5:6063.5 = 12.2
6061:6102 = 12.5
